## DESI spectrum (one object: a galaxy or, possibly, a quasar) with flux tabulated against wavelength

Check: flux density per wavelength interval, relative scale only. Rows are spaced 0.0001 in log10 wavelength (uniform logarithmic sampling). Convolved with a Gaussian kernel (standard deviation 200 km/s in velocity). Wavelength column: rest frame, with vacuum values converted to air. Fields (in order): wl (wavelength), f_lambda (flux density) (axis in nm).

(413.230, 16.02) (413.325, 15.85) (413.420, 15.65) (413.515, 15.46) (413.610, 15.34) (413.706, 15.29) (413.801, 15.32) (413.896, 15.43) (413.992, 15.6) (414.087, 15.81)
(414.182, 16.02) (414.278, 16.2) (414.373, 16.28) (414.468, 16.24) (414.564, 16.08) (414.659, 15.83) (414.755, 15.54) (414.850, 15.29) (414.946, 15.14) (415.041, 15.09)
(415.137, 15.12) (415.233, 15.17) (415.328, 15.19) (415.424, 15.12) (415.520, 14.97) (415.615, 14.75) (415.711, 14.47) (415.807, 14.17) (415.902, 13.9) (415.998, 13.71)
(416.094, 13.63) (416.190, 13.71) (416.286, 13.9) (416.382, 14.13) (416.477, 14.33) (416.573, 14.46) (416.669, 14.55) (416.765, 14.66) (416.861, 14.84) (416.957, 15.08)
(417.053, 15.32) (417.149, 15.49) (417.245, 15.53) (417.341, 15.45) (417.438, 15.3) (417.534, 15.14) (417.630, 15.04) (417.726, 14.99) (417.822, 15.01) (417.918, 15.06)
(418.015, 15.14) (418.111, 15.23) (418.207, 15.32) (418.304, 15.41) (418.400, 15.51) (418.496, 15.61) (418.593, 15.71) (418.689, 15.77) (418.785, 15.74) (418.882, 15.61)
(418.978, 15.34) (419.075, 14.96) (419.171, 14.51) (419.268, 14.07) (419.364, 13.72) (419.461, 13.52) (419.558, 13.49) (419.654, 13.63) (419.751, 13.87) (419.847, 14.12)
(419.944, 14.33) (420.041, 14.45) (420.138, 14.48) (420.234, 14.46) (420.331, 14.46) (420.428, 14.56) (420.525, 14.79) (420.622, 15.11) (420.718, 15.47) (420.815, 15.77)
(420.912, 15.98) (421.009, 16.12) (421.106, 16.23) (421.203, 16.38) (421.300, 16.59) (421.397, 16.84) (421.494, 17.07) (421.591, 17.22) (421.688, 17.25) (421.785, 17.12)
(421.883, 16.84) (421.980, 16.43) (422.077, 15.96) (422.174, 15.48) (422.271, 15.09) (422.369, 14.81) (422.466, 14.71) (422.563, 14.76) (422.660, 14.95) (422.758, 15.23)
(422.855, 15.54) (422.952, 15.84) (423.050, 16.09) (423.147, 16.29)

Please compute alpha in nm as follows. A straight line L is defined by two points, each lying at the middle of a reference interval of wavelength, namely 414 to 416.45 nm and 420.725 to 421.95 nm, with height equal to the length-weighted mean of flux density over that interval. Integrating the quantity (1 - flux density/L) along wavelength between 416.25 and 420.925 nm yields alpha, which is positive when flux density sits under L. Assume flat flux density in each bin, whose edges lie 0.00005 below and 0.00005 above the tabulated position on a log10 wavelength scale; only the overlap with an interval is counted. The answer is 0.30 nm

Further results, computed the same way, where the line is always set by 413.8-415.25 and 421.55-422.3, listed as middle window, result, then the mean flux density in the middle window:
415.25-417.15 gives 0.159 nm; 14.5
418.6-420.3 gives 0.176 nm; 14.5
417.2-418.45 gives 0.060 nm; 15.2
